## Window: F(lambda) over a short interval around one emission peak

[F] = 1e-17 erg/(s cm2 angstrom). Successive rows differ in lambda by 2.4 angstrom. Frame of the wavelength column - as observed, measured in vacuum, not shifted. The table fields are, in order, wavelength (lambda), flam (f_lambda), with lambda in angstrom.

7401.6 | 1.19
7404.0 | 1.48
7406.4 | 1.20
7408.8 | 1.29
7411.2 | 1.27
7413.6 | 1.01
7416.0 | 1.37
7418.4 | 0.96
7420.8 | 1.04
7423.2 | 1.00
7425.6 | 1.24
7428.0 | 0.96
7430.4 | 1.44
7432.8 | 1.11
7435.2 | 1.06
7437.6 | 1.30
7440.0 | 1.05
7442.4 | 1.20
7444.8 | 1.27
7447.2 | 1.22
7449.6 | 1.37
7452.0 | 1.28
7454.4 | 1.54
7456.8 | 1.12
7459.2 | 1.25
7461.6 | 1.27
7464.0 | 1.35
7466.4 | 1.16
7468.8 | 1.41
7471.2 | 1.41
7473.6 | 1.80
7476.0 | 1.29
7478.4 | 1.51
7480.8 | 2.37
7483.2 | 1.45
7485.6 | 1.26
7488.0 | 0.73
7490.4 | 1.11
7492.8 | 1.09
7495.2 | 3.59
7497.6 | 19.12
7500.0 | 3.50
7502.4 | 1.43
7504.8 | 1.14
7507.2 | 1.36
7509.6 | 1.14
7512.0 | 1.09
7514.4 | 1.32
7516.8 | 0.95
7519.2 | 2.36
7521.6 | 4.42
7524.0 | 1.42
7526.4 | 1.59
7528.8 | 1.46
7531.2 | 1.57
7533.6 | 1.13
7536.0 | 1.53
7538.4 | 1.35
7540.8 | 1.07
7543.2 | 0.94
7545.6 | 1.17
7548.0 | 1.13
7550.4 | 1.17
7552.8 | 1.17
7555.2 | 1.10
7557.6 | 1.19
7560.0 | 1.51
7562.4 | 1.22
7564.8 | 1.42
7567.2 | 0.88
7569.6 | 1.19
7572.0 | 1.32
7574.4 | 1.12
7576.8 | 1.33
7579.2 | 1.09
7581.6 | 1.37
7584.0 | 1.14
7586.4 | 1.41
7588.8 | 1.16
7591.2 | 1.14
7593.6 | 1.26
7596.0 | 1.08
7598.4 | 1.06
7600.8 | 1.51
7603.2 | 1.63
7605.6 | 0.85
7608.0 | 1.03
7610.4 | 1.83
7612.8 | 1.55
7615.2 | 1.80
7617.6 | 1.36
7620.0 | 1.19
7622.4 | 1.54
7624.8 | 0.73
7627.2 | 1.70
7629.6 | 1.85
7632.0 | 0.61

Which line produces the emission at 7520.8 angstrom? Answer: [N II]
